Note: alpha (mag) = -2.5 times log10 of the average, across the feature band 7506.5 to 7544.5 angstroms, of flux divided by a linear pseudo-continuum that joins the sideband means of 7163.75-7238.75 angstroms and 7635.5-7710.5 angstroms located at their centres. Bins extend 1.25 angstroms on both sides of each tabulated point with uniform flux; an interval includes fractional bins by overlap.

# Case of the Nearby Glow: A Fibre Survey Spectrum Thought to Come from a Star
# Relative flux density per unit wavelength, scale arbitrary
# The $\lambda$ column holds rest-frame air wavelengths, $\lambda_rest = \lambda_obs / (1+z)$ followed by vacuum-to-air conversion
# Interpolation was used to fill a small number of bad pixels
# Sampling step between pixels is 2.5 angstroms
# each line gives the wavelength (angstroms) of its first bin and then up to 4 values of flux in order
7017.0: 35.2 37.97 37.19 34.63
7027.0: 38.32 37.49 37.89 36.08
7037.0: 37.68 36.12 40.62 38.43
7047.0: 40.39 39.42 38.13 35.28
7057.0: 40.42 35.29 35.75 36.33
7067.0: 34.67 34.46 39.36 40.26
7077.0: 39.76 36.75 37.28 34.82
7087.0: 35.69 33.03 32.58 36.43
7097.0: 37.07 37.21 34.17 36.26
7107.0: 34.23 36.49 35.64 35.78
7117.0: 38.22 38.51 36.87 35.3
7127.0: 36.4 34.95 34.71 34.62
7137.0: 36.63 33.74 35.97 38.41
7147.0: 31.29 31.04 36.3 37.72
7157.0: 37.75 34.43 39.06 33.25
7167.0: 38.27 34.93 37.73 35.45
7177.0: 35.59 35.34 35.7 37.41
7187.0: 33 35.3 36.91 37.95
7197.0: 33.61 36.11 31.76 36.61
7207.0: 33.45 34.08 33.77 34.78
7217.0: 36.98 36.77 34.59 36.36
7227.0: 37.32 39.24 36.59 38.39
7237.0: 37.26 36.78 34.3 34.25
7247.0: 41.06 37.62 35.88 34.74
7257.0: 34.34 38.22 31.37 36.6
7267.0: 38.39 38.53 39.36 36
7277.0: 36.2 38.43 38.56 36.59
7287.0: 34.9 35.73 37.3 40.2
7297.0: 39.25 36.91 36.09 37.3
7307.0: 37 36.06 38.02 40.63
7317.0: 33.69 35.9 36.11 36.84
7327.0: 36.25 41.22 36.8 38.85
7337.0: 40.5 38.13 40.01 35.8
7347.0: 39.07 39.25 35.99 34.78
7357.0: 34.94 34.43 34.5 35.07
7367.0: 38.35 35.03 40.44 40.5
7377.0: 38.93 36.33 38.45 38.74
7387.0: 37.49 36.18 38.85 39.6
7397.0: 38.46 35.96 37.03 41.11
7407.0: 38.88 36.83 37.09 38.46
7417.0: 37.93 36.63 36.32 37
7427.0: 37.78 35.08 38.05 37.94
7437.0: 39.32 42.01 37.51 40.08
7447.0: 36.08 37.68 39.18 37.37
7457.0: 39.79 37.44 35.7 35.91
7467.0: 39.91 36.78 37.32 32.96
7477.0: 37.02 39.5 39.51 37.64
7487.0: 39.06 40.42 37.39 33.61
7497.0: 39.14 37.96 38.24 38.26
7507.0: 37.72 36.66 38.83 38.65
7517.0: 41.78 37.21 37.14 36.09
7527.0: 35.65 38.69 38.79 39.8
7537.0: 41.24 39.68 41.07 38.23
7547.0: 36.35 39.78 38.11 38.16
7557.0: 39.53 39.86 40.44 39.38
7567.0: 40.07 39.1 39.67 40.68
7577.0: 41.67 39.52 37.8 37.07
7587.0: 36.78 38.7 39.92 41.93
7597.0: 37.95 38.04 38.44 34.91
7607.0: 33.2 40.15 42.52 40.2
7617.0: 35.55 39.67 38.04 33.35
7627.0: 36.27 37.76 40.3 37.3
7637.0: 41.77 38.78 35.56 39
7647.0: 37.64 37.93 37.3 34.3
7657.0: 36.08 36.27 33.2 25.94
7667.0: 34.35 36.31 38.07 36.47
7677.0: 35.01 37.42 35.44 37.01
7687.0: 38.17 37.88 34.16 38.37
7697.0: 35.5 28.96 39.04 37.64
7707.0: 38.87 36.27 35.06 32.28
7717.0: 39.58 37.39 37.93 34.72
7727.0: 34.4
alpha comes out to -0.07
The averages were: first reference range 35.8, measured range 38.6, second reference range 36.3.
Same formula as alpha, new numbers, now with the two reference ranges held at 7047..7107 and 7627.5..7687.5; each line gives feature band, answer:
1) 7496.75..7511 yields -0.040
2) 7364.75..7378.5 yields -0.052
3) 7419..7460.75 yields -0.042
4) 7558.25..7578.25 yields -0.101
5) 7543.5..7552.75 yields -0.046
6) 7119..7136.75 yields 0.022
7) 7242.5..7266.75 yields 0.015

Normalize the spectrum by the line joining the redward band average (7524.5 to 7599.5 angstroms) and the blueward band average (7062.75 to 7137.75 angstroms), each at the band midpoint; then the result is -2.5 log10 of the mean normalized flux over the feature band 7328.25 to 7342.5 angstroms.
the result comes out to -0.04 mag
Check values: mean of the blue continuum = 36.1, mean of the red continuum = 39.1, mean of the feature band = 39.2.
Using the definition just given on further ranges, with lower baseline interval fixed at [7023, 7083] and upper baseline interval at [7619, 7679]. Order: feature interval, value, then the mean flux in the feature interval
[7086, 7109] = 0.07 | 35.2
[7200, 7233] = 0.05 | 35.6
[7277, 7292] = 0.01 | 36.8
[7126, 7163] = 0.06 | 35.5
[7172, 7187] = 0.04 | 35.8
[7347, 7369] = 0.03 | 36.1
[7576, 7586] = -0.07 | 38.9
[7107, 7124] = 0.02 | 36.6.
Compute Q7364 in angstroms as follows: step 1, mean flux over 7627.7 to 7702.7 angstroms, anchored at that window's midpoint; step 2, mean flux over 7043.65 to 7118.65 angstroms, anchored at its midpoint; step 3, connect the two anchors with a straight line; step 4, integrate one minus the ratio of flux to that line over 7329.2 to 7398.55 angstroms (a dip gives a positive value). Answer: -2.2 angstroms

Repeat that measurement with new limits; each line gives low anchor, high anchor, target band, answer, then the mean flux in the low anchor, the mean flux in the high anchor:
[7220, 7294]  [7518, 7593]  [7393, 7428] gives 0.04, 36.8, 38.9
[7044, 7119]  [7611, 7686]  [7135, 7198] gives 1.67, 36.7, 36.8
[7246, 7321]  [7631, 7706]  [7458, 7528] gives -1.87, 37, 36.4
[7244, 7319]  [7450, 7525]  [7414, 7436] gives 0.20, 37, 37.8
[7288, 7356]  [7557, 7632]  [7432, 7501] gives 0.30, 37.5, 38.6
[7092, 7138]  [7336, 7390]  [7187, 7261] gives 1.30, 36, 37.4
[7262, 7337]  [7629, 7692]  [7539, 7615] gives -4.66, 37.3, 36.5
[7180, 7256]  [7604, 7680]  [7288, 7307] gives -0.72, 35.9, 36.8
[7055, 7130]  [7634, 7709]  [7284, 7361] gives -1.94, 36.3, 36.3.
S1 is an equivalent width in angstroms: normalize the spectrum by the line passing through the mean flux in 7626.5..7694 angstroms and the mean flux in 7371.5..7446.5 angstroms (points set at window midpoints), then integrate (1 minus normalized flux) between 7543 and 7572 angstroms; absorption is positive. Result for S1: -1.5 angstroms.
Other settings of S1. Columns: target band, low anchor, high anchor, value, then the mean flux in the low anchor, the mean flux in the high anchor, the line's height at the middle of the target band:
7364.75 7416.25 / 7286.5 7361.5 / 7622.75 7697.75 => -1.35 angstroms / 37.3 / 36.4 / 37.1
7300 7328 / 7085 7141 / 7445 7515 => 0.04 angstroms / 35.7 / 37.7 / 36.8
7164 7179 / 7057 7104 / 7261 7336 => 0.28 angstroms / 36.3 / 37.2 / 36.7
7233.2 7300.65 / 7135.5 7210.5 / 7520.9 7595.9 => -1.06 angstroms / 35.5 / 39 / 36.4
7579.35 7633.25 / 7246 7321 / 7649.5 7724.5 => -2.92 angstroms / 37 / 35.9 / 36.1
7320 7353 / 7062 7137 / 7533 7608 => -0.43 angstroms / 36.1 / 38.9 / 37.5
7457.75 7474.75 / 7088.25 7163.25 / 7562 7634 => 0.39 angstroms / 35.7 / 38.5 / 37.7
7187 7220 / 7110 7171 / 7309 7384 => 1.09 angstroms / 35.8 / 37.4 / 36.3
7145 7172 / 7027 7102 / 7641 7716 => 0.92 angstroms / 37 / 35.9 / 36.9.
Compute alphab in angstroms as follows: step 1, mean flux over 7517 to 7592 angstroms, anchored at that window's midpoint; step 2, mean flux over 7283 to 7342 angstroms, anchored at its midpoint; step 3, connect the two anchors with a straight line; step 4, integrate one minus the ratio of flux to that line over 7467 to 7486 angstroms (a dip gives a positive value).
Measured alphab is 0.5 angstroms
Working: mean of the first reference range 37.5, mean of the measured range 37.4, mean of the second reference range 38.9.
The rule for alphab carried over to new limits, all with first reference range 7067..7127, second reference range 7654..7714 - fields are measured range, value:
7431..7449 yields -1.4 angstroms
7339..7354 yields -0.8 angstroms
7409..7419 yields -0.4 angstroms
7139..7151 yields 0.7 angstroms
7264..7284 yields -0.9 angstroms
